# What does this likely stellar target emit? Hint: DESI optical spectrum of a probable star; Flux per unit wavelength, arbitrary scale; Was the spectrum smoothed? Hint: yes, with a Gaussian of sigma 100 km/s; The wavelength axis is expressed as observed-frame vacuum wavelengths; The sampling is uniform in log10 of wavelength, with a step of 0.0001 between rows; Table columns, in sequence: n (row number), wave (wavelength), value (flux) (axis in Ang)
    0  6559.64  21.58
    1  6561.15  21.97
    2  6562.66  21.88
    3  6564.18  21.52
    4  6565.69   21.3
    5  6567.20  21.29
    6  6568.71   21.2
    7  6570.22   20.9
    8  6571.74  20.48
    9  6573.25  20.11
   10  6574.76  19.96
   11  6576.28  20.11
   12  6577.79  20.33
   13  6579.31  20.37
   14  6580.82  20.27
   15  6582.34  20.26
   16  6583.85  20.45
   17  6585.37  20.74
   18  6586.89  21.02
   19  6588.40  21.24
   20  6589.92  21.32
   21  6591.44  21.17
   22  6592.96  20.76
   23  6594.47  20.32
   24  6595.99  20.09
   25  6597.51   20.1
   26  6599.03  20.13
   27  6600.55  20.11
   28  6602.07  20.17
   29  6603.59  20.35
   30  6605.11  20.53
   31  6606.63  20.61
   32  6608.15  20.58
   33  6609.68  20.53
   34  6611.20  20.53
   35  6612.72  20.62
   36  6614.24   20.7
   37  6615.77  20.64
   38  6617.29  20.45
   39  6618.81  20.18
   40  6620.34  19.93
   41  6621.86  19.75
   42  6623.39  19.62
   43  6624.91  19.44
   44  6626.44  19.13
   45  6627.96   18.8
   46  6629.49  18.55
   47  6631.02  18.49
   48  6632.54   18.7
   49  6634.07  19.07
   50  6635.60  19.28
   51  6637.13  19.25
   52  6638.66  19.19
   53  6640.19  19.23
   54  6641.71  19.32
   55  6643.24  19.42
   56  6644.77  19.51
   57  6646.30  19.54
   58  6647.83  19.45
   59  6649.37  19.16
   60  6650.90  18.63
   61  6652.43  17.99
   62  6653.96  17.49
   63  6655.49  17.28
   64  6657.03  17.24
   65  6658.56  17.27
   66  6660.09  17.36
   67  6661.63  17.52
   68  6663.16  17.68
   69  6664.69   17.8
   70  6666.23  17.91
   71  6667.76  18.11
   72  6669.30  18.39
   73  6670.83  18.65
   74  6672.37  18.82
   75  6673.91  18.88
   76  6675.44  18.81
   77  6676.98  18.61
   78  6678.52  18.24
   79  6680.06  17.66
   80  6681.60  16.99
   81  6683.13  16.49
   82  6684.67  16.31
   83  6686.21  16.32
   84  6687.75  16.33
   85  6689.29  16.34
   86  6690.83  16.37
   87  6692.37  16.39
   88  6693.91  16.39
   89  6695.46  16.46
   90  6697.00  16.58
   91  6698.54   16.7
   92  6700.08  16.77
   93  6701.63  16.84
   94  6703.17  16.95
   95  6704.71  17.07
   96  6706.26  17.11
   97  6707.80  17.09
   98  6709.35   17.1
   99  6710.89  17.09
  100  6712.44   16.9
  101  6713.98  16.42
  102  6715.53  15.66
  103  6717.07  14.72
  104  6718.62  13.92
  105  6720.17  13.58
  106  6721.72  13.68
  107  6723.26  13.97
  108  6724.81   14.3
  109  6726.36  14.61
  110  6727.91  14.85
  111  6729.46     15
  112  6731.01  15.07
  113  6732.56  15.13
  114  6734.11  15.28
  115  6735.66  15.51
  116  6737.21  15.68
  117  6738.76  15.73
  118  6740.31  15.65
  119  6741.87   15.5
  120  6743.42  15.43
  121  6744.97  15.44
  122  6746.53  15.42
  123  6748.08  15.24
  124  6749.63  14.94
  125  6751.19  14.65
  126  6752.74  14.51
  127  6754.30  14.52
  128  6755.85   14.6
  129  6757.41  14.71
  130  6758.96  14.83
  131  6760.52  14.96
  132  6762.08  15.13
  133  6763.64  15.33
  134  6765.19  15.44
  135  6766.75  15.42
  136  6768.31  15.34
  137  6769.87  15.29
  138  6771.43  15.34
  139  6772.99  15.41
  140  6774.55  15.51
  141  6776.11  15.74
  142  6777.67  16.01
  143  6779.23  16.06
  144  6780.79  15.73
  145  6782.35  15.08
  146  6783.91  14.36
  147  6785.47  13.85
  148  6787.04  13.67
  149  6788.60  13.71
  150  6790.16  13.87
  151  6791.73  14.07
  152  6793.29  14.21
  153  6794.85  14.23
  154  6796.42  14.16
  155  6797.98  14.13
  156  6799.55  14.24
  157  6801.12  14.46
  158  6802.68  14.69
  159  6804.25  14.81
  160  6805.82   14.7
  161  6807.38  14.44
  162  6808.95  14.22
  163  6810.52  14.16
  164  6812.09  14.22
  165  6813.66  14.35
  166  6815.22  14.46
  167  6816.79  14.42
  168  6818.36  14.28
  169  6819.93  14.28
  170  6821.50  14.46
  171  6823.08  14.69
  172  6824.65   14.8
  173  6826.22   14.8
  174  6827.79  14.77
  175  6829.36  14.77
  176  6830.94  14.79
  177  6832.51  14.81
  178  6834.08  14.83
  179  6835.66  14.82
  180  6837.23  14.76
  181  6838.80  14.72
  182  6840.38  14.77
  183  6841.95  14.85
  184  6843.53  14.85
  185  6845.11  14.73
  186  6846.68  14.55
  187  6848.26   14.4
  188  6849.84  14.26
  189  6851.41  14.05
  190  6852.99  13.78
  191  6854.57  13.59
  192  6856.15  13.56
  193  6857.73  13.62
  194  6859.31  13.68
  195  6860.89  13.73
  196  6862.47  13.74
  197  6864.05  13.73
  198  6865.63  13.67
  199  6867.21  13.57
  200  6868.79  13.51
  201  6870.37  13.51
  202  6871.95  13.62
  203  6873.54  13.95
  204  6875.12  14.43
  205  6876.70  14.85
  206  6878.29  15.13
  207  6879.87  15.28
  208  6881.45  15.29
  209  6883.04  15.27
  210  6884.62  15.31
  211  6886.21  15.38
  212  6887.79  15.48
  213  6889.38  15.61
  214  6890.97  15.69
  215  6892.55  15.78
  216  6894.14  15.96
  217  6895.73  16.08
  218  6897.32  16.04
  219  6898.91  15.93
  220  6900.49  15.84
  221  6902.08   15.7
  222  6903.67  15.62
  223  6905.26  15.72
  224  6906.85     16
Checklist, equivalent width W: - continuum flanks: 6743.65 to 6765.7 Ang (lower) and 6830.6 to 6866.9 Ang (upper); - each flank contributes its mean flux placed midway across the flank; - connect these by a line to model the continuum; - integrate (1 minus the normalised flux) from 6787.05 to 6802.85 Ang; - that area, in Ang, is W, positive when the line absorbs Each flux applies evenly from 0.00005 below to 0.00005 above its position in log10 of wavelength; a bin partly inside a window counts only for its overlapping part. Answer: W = 0.6 Ang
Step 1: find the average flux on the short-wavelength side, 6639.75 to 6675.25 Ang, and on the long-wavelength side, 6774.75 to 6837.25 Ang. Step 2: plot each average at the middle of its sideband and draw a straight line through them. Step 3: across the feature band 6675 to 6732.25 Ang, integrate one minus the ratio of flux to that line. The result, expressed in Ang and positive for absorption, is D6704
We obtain 3.4 Ang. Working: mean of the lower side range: 18.4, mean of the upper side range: 14.6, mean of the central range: 16.2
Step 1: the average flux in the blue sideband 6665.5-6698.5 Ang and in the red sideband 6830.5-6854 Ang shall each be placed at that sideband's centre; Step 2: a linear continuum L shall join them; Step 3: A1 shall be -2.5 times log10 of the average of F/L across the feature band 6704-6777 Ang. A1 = 0.07 mag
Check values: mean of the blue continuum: 17.4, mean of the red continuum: 14.6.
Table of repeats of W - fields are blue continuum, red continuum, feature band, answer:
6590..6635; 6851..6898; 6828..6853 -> 1.0 Ang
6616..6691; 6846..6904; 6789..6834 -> 3.7 Ang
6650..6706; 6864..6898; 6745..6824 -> 6.6 Ang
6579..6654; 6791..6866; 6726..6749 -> 1.9 Ang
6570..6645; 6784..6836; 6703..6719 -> 0.7 Ang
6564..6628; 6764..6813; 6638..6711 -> 1.7 Ang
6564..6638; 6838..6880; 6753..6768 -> 1.3 Ang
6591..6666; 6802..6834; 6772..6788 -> 0.4 Ang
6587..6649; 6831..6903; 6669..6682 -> 0.2 Ang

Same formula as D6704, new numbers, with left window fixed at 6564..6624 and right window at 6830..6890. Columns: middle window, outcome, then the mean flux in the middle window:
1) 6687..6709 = 1.8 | 16.7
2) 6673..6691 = 1.2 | 17.3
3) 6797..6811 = 1.1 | 14.4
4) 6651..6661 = 0.8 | 17.5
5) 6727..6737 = 1.3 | 15.2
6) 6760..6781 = 1.3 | 15.5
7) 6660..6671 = 0.6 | 17.9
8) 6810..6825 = 1.0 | 14.4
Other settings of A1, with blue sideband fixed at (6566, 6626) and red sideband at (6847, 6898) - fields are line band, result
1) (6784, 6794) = 0.17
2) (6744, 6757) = 0.15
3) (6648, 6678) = 0.05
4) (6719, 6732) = 0.22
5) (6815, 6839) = 0.06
